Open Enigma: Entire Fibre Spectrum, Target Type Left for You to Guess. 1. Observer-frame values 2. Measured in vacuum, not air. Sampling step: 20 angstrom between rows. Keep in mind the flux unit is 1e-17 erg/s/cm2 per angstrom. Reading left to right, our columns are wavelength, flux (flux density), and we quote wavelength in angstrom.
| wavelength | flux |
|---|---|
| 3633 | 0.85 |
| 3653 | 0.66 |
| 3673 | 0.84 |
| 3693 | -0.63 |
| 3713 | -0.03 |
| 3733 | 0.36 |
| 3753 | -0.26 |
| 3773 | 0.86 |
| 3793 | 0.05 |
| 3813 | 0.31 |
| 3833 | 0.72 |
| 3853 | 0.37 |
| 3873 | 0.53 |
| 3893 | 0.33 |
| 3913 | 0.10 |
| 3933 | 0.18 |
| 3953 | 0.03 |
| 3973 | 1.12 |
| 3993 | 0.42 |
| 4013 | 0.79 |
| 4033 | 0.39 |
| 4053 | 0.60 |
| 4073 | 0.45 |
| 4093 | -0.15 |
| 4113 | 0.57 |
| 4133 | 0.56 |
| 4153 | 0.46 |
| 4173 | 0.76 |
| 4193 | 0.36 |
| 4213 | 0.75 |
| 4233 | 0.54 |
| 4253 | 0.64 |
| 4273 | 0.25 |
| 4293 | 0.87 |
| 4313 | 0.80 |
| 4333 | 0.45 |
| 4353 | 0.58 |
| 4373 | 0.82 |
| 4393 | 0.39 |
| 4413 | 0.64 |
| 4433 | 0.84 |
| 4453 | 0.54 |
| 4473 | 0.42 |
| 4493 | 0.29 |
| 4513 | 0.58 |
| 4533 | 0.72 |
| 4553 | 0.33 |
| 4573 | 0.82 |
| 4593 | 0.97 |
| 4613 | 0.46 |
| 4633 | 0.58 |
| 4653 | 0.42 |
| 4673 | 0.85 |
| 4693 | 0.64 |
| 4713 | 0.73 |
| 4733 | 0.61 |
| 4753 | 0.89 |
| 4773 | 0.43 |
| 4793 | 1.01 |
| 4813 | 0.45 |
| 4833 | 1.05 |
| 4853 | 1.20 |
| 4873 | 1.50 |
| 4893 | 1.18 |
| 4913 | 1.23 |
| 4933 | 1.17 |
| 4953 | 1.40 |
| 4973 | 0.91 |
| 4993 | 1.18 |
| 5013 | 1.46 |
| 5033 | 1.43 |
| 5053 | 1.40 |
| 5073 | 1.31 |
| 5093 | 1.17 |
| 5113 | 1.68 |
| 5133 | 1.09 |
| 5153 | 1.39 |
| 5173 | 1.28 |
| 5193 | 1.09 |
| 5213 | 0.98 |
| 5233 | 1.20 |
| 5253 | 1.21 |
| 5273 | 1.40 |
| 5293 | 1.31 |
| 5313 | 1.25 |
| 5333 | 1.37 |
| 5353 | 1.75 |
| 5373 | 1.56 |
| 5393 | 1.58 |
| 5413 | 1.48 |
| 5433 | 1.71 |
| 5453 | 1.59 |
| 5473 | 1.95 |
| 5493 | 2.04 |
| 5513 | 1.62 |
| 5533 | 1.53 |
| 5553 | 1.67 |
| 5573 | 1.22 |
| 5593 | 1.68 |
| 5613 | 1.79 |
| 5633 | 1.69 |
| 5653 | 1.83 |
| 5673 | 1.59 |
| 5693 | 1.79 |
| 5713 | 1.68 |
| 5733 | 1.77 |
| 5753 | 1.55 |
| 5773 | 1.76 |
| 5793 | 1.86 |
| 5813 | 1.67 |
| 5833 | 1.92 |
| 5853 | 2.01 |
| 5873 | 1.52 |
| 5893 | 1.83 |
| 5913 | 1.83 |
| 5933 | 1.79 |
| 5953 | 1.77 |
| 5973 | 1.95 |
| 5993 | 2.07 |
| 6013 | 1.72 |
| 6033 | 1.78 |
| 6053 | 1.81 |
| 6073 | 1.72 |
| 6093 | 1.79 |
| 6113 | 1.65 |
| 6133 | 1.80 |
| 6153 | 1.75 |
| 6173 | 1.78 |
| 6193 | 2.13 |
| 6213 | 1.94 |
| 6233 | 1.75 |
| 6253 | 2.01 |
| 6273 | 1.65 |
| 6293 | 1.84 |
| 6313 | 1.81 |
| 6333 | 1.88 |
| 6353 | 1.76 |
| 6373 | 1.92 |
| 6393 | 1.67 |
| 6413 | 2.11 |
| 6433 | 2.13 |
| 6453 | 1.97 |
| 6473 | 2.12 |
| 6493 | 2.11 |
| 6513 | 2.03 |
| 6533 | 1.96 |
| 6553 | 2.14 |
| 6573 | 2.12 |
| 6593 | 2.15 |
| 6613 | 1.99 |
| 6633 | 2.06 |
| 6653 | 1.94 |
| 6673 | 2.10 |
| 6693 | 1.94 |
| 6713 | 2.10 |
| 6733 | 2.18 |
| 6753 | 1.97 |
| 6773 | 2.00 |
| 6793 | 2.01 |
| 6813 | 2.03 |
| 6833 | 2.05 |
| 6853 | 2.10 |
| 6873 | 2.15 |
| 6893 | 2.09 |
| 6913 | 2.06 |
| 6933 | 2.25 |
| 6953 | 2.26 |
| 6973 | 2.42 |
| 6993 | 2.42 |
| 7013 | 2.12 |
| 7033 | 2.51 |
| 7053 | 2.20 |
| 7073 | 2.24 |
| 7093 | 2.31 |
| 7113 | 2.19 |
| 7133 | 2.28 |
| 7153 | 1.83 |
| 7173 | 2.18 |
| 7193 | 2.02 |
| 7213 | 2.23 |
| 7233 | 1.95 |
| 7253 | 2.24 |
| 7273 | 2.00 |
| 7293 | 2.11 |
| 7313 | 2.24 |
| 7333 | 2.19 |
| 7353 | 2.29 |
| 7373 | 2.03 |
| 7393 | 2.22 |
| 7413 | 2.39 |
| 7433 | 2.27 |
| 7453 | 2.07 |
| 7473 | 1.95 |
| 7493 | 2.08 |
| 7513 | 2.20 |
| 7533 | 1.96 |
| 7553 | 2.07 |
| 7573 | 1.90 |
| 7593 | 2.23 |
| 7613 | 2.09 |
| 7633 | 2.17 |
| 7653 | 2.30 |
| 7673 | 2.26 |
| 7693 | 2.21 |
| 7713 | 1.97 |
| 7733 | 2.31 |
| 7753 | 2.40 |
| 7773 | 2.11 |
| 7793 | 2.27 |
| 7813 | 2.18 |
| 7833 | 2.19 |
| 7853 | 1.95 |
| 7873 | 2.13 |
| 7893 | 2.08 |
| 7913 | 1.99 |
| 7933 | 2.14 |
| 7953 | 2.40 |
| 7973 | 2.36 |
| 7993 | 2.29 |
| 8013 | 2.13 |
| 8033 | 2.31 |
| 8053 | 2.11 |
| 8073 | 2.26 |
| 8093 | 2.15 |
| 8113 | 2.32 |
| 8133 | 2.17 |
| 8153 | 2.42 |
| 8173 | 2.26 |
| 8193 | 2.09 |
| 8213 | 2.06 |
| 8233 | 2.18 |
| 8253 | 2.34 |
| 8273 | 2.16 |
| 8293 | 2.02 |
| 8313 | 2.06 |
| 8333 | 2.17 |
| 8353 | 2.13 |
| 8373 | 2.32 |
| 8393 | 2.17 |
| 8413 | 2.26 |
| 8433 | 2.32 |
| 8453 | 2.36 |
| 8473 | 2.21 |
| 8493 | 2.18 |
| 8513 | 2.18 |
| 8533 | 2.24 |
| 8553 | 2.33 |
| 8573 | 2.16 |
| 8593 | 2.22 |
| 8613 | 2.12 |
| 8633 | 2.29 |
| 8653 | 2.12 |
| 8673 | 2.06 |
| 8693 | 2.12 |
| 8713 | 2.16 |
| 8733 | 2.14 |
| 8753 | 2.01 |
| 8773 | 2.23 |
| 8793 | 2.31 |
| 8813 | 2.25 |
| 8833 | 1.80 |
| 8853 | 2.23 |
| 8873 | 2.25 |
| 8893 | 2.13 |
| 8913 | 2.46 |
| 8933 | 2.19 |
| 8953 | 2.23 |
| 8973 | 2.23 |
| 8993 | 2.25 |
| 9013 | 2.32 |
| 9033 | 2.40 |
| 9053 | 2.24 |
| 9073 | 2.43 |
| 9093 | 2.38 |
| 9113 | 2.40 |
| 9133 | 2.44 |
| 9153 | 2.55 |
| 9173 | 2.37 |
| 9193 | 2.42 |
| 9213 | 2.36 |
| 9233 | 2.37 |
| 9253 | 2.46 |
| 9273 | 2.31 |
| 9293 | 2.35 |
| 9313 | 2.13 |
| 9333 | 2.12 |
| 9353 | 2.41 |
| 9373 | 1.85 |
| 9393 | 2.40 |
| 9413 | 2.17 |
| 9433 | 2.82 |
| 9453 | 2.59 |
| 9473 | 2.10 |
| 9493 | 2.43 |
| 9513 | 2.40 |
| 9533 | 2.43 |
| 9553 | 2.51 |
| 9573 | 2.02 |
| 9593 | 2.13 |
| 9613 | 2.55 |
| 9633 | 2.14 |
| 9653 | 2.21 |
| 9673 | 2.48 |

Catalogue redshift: 0.21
